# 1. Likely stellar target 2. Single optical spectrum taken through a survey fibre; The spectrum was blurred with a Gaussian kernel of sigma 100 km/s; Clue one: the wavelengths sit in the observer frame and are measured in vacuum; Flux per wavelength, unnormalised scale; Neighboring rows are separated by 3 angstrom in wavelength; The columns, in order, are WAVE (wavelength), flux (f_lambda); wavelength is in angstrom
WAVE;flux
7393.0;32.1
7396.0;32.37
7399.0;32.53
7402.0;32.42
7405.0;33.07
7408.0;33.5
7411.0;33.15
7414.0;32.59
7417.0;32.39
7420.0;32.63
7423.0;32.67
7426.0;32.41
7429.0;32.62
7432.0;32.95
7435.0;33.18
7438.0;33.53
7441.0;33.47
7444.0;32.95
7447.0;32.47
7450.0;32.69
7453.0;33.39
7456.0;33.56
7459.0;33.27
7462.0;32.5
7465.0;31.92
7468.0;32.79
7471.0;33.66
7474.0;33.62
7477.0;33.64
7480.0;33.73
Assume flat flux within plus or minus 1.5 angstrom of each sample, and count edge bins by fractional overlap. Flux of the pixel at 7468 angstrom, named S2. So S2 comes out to 32.79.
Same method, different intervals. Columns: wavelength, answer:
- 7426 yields 32.41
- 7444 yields 32.95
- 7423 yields 32.67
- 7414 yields 32.59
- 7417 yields 32.39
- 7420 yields 32.63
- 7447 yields 32.47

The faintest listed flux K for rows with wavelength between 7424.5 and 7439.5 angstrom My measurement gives 32.41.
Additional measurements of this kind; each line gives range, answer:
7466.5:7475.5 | 32.79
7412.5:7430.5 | 32.39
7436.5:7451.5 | 32.47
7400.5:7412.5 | 32.42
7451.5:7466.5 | 31.92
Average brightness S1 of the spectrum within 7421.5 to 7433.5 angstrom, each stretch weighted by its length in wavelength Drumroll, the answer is 32.7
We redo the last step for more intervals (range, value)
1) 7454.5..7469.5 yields 32.8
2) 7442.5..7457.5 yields 33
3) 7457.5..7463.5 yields 32.9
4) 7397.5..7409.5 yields 32.9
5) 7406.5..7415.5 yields 33.1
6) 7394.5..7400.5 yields 32.4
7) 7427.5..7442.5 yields 33.1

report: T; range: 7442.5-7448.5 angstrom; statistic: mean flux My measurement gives 32.7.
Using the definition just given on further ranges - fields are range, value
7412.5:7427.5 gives 32.5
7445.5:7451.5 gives 32.6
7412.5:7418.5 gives 32.5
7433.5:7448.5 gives 33.1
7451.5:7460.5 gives 33.4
